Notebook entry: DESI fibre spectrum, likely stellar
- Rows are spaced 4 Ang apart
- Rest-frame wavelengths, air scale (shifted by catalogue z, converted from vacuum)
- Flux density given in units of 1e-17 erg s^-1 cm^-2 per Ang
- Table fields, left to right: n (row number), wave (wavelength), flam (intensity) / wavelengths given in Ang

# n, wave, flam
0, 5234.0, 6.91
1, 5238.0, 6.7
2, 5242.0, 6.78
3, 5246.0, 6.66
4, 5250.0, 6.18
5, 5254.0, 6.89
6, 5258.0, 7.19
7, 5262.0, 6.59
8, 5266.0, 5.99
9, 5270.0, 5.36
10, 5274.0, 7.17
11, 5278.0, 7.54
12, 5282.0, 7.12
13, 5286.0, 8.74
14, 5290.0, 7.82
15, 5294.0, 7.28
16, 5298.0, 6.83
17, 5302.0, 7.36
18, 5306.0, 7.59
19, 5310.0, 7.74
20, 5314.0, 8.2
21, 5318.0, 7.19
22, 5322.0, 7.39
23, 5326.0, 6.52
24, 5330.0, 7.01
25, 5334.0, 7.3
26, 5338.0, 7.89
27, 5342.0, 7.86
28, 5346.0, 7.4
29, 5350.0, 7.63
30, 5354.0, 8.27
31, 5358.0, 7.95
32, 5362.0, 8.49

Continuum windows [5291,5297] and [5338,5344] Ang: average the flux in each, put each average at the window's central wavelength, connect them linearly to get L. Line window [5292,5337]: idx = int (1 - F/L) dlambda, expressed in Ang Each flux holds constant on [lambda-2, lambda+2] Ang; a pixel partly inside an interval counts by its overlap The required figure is 1.3 Ang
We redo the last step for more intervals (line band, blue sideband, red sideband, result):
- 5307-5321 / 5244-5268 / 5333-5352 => -0.8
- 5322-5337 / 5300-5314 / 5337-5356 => 1.3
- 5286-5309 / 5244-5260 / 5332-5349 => -1.1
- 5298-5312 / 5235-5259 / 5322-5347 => -0.7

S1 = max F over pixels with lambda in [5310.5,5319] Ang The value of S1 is 8.2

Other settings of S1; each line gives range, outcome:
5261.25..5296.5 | 8.74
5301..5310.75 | 7.74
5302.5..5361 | 8.27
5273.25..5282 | 7.54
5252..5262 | 7.19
